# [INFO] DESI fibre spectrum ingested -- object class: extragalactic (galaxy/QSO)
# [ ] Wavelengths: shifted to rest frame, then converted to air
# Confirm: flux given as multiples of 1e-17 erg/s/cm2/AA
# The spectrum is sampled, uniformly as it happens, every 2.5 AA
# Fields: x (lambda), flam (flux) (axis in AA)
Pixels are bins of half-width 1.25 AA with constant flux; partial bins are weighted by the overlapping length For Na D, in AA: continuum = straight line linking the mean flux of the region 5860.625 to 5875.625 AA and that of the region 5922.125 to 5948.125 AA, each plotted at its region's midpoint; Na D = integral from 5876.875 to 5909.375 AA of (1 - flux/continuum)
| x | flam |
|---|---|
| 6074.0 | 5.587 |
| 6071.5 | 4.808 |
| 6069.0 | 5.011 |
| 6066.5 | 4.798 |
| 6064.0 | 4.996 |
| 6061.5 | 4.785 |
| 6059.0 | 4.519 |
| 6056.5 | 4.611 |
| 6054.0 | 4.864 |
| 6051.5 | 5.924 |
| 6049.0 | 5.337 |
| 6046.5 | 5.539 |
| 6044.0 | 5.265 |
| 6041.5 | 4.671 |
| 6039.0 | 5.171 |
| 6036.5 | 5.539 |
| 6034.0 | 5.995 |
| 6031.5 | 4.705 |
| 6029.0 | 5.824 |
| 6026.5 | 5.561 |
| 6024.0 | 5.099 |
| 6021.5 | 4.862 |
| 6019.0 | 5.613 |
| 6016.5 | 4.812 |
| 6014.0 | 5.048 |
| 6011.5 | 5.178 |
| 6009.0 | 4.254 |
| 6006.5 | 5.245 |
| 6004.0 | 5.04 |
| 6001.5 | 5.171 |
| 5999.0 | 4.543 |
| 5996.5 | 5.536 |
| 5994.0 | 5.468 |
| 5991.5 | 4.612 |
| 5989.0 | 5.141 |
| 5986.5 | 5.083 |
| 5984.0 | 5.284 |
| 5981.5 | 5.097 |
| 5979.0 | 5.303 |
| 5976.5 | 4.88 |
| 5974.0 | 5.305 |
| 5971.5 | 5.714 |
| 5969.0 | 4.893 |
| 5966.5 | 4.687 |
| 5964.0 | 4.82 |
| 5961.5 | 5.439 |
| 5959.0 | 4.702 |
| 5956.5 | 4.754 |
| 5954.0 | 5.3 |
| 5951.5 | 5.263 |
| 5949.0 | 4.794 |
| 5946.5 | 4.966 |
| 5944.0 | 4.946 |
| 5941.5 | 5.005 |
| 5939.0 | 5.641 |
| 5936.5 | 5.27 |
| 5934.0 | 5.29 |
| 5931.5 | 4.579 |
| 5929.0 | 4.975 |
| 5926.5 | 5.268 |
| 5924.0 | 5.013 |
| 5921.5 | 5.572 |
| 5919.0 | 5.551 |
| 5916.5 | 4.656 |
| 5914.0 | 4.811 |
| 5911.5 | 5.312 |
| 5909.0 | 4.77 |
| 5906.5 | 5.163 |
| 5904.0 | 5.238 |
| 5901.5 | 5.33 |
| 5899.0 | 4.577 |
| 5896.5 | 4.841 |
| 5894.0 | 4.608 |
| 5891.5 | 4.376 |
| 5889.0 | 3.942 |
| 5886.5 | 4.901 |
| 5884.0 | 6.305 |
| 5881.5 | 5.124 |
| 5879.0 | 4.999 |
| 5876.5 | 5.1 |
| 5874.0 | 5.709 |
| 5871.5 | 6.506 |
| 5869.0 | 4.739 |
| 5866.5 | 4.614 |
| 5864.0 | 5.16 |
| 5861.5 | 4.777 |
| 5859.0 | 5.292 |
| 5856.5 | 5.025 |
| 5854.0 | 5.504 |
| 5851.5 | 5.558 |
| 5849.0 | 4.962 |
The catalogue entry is 1.6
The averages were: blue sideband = 5.26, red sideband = 5.1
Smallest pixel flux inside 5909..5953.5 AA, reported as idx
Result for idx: 4.579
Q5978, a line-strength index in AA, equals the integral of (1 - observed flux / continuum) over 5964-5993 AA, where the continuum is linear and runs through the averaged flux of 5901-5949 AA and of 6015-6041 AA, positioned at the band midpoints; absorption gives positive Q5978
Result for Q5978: 0.70 AA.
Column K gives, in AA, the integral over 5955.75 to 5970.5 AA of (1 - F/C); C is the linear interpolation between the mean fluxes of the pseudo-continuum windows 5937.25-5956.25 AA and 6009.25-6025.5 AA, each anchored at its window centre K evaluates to 0.58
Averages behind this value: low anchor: 5.11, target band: 4.9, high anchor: 5.06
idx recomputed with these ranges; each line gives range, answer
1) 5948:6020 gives 4.254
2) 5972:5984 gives 4.88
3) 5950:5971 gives 4.687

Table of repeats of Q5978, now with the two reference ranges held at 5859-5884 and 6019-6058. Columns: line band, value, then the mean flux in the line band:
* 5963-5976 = 0.5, 5.08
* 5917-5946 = 0.5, 5.17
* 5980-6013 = 1.3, 5.05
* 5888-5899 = 1.6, 4.47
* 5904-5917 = 0.7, 4.99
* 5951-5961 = 0.5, 5.02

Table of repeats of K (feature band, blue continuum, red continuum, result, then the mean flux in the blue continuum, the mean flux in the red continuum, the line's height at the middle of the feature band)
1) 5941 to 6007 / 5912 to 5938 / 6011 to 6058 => 1.22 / 5.11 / 5.24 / 5.17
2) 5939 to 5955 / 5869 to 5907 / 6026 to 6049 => 0.35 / 5.1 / 5.36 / 5.2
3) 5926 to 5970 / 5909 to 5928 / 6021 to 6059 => 1.16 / 5.14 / 5.25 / 5.17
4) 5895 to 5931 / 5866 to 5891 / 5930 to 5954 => 0.51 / 5.19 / 5.09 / 5.14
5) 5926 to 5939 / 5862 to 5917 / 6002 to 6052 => -0.06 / 5.04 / 5.22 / 5.1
